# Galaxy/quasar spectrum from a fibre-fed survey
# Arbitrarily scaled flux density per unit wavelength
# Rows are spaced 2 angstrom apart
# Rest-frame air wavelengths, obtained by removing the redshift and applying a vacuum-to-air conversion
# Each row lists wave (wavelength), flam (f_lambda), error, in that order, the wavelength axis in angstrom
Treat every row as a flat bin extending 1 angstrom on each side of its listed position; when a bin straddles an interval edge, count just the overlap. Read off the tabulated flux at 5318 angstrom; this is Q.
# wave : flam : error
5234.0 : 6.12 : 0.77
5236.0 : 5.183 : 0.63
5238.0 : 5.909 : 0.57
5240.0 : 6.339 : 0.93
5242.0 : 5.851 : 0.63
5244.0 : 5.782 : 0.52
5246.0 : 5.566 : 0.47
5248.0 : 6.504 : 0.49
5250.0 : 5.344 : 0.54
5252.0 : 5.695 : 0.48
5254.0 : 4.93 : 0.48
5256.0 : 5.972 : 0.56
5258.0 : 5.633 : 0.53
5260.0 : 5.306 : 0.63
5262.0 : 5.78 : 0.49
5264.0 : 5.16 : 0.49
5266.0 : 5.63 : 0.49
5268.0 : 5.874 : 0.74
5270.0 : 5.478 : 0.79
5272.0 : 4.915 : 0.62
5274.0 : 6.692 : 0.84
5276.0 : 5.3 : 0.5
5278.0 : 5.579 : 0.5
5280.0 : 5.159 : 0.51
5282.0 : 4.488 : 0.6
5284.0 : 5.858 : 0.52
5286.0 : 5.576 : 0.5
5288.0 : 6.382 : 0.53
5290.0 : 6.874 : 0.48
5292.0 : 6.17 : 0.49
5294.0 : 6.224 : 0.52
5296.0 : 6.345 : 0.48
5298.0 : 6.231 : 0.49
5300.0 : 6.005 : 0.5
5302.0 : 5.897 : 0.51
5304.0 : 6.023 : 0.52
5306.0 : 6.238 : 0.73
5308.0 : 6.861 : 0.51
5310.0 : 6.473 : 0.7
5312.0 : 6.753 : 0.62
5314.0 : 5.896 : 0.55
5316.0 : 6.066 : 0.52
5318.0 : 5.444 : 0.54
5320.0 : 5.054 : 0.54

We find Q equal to 5.444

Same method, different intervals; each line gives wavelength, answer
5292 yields 6.17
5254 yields 4.93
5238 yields 5.909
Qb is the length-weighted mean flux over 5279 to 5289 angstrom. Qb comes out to 5.49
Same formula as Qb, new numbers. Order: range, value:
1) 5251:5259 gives 5.56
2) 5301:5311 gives 6.3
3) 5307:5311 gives 6.67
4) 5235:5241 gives 5.81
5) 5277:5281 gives 5.37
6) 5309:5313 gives 6.61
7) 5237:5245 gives 5.97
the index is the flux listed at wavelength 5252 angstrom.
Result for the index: 5.695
